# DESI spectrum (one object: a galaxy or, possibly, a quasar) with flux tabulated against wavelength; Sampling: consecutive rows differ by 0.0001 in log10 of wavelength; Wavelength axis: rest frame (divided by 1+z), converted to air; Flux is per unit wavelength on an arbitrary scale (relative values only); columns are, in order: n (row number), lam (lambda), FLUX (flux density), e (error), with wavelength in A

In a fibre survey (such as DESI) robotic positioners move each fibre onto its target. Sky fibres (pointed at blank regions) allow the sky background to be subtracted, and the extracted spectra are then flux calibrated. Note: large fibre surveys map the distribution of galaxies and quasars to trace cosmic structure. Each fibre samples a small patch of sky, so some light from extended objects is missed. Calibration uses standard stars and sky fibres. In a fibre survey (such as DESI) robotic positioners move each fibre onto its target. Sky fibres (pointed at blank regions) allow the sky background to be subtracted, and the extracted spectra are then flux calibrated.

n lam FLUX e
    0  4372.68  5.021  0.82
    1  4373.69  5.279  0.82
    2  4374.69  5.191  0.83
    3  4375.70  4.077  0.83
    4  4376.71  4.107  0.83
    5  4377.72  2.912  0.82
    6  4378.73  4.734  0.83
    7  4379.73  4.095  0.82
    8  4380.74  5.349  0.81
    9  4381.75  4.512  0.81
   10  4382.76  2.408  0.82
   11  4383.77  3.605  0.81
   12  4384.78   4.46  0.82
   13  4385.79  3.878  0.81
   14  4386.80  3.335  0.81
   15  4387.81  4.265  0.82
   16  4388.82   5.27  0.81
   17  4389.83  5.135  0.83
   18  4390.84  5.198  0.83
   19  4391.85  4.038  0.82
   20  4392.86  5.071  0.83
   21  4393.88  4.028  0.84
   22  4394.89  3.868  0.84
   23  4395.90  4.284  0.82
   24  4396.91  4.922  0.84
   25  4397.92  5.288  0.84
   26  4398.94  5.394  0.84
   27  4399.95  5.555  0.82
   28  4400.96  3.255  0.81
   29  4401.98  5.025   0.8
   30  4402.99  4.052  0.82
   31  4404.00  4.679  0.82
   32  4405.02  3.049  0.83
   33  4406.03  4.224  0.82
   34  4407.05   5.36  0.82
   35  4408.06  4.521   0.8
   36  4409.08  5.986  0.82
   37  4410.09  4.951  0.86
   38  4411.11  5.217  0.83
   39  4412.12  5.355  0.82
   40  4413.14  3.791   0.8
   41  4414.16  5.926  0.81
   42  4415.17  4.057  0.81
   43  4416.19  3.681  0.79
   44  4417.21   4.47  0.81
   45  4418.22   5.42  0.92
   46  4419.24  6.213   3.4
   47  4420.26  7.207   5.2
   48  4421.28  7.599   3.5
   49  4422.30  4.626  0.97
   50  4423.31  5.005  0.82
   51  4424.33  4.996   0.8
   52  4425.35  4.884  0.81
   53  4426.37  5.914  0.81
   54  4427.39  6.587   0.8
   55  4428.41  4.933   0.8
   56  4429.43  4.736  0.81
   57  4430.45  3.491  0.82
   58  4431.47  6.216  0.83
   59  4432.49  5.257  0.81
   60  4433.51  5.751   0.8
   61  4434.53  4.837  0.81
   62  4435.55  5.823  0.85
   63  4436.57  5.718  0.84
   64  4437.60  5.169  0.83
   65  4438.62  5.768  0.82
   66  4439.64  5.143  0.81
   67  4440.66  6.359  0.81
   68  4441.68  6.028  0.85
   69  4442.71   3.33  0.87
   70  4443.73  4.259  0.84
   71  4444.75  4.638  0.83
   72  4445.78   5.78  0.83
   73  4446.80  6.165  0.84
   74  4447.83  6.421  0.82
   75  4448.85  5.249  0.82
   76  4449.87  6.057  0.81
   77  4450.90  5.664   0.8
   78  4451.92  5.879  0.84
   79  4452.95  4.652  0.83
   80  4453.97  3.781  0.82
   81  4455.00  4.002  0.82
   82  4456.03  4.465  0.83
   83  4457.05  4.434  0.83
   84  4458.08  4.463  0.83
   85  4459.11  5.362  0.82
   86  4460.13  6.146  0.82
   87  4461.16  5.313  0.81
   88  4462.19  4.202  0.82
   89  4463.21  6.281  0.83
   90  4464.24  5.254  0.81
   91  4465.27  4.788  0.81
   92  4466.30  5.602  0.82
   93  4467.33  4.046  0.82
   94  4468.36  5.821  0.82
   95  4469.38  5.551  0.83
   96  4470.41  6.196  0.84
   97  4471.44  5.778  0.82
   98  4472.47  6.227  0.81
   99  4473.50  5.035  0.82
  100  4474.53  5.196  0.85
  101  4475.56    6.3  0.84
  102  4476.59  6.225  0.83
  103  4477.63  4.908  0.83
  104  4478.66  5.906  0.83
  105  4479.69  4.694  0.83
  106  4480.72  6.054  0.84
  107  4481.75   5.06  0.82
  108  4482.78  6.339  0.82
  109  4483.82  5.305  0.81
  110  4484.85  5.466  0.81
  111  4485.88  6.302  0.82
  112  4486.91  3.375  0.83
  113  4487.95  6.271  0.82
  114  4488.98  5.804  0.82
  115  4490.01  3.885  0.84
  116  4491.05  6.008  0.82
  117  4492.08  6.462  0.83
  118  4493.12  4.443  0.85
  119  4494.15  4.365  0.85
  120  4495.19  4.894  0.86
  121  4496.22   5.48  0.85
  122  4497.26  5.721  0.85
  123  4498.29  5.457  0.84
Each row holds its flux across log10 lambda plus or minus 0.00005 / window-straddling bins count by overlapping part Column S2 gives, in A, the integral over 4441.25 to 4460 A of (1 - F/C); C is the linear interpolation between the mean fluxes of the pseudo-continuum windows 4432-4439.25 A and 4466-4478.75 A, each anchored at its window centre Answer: 1.6 A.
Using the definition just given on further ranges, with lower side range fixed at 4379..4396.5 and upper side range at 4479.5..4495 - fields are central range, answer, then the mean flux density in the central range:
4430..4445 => -1.2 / 5.2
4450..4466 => 0.0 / 5.01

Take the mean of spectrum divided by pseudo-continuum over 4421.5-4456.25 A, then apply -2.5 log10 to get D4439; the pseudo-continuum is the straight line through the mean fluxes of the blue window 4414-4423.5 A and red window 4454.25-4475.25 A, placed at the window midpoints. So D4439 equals 0.016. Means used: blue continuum 5.42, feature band 5.25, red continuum 5.2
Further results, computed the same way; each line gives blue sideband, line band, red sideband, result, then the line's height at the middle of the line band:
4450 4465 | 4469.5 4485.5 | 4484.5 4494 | -0.09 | 5.19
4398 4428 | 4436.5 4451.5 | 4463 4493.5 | -0.04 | 5.27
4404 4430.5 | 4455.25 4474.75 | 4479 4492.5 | 0.02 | 5.36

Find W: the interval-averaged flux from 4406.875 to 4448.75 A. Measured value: 5.31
